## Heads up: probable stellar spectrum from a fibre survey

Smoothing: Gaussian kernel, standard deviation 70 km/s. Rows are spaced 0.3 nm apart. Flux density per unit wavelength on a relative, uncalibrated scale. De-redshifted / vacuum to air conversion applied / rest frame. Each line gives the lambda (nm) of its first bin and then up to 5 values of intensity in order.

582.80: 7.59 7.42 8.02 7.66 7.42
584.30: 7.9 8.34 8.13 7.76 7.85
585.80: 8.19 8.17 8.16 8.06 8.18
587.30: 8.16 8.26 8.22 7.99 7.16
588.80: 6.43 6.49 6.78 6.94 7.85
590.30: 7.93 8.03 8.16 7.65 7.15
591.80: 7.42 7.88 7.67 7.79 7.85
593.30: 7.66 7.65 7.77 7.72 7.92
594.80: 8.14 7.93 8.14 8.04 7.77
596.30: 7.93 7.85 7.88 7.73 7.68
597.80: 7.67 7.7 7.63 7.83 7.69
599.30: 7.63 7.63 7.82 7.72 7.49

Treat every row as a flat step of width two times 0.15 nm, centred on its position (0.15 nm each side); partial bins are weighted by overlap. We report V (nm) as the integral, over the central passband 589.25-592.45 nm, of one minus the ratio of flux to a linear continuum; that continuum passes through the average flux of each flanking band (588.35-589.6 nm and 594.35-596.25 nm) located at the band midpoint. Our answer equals -0.219 nm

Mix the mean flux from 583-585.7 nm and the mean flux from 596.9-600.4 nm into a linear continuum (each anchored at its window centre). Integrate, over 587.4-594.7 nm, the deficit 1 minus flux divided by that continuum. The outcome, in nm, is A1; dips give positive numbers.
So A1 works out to 0.16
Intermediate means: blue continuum 7.85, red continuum 7.71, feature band 7.61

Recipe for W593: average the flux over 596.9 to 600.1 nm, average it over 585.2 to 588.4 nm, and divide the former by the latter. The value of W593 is 1.0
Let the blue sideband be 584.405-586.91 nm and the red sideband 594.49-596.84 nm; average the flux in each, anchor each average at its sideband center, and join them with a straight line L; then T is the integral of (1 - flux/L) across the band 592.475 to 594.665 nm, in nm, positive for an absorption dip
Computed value 0.06 nm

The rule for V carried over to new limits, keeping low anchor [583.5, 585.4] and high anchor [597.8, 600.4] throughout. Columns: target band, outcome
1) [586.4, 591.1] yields 0.10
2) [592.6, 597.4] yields -0.07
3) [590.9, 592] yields 0.04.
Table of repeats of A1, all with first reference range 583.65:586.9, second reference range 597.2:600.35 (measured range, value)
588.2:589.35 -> 0.151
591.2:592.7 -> 0.052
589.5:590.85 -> 0.032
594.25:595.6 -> -0.040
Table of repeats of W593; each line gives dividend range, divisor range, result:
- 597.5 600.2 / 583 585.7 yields 0.98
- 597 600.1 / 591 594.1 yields 1.01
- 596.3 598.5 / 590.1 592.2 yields 1.00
